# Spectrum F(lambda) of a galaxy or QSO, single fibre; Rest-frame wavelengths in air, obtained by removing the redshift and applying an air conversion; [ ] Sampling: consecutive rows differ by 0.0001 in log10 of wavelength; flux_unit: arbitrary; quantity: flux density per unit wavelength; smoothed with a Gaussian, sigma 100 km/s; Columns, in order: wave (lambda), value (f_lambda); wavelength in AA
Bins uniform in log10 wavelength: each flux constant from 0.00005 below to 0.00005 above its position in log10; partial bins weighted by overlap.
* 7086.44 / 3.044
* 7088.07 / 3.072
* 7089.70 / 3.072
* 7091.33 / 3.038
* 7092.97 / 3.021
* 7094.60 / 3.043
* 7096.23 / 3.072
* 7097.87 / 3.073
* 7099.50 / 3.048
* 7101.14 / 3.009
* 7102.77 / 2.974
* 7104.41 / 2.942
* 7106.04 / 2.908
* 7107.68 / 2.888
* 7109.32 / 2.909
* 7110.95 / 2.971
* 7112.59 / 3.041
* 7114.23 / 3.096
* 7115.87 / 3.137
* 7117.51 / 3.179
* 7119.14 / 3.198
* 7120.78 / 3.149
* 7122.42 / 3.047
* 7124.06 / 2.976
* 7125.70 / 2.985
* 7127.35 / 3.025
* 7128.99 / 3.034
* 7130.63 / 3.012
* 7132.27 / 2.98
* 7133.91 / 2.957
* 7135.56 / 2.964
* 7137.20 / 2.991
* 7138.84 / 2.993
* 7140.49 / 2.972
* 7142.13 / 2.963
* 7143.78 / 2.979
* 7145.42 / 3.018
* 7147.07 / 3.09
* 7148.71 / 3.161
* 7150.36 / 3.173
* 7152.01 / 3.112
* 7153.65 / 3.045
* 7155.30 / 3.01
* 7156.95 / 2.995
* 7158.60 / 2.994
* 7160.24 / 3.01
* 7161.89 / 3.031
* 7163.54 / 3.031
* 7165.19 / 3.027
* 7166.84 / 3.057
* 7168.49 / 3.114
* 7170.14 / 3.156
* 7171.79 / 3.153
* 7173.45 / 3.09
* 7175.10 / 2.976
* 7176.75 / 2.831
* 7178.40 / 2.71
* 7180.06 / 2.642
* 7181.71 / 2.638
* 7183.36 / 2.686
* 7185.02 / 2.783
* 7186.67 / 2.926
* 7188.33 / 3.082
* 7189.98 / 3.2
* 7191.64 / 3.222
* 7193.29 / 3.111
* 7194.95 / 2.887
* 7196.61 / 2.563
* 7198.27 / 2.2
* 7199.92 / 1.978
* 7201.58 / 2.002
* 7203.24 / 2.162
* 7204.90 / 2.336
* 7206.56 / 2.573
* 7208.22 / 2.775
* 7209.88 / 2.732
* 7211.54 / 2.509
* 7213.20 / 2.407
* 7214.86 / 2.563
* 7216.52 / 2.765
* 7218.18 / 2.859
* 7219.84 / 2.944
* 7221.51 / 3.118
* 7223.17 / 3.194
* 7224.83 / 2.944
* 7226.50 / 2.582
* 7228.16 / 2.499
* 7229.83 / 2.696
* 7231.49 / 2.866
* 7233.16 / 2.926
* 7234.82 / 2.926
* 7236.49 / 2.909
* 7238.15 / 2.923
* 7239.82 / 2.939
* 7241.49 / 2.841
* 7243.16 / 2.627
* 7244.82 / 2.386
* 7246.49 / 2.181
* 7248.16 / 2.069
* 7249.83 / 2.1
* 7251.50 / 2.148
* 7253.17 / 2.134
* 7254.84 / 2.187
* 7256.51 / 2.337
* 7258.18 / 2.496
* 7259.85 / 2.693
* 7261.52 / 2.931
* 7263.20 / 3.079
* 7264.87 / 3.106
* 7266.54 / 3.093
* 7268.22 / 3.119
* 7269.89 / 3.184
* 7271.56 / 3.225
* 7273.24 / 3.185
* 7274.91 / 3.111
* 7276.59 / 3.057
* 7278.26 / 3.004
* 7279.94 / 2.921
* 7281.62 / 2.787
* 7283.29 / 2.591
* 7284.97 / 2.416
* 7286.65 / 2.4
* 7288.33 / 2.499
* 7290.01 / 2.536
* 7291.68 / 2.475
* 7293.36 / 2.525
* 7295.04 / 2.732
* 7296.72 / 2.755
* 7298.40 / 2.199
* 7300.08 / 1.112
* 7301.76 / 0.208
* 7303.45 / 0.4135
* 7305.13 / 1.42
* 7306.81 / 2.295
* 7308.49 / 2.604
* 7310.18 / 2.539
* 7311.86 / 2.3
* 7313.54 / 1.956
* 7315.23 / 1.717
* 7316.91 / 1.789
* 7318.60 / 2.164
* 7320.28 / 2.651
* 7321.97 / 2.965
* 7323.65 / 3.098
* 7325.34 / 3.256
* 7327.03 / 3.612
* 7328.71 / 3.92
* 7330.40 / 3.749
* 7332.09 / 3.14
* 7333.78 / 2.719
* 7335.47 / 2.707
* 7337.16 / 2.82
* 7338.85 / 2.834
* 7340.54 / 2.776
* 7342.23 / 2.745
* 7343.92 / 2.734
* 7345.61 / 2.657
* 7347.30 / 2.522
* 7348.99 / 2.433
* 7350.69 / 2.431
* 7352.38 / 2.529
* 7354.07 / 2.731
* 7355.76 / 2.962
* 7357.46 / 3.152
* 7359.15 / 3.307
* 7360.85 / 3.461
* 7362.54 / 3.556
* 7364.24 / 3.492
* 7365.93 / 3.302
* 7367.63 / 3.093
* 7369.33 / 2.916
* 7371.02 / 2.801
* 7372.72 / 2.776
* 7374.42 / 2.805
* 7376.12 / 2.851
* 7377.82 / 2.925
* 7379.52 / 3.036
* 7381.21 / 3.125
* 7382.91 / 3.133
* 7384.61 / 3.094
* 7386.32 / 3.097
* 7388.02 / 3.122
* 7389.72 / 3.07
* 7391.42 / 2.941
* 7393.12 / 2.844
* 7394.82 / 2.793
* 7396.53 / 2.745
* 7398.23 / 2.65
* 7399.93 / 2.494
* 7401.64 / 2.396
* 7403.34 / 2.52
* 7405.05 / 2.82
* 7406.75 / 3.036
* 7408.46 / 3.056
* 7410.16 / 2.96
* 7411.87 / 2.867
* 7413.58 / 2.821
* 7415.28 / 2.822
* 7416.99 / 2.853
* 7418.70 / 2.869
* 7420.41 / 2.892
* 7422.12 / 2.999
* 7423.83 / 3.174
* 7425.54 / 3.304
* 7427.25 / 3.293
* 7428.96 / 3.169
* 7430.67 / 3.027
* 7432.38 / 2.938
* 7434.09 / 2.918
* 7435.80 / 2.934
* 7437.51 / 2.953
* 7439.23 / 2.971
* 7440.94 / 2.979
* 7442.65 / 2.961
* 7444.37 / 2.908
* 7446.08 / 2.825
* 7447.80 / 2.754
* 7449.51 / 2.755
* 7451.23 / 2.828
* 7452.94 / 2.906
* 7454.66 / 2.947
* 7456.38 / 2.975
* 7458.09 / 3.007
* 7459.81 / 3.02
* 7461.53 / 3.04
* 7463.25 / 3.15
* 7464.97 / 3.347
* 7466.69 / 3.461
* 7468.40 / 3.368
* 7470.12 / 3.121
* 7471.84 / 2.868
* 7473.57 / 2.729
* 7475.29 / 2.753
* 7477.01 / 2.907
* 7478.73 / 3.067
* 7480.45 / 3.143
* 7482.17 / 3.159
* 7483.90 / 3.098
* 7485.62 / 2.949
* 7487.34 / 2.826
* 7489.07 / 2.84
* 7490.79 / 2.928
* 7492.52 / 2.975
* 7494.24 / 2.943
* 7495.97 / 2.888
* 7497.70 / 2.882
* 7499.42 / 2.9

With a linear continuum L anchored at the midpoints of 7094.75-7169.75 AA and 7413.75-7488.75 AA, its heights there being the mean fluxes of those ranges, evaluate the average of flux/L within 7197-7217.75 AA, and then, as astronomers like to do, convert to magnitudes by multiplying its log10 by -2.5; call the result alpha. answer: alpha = 0.24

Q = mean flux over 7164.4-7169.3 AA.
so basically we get 3.07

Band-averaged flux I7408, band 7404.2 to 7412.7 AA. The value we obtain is 2.95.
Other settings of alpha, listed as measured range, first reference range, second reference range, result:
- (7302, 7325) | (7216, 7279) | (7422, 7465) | 0.32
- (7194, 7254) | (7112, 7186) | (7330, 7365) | 0.15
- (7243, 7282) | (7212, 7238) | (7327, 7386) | 0.06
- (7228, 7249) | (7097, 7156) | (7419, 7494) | 0.13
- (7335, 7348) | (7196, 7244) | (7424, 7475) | 0.05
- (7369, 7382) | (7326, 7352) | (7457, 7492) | 0.02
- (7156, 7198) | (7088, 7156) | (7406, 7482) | 0.03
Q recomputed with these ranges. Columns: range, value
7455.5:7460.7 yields 3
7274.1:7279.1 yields 3.06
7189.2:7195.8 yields 3.1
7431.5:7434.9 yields 2.93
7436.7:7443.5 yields 2.97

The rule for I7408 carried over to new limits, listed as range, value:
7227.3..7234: 2.75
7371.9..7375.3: 2.79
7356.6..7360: 3.22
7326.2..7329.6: 3.77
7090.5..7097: 3.04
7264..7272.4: 3.15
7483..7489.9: 2.93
